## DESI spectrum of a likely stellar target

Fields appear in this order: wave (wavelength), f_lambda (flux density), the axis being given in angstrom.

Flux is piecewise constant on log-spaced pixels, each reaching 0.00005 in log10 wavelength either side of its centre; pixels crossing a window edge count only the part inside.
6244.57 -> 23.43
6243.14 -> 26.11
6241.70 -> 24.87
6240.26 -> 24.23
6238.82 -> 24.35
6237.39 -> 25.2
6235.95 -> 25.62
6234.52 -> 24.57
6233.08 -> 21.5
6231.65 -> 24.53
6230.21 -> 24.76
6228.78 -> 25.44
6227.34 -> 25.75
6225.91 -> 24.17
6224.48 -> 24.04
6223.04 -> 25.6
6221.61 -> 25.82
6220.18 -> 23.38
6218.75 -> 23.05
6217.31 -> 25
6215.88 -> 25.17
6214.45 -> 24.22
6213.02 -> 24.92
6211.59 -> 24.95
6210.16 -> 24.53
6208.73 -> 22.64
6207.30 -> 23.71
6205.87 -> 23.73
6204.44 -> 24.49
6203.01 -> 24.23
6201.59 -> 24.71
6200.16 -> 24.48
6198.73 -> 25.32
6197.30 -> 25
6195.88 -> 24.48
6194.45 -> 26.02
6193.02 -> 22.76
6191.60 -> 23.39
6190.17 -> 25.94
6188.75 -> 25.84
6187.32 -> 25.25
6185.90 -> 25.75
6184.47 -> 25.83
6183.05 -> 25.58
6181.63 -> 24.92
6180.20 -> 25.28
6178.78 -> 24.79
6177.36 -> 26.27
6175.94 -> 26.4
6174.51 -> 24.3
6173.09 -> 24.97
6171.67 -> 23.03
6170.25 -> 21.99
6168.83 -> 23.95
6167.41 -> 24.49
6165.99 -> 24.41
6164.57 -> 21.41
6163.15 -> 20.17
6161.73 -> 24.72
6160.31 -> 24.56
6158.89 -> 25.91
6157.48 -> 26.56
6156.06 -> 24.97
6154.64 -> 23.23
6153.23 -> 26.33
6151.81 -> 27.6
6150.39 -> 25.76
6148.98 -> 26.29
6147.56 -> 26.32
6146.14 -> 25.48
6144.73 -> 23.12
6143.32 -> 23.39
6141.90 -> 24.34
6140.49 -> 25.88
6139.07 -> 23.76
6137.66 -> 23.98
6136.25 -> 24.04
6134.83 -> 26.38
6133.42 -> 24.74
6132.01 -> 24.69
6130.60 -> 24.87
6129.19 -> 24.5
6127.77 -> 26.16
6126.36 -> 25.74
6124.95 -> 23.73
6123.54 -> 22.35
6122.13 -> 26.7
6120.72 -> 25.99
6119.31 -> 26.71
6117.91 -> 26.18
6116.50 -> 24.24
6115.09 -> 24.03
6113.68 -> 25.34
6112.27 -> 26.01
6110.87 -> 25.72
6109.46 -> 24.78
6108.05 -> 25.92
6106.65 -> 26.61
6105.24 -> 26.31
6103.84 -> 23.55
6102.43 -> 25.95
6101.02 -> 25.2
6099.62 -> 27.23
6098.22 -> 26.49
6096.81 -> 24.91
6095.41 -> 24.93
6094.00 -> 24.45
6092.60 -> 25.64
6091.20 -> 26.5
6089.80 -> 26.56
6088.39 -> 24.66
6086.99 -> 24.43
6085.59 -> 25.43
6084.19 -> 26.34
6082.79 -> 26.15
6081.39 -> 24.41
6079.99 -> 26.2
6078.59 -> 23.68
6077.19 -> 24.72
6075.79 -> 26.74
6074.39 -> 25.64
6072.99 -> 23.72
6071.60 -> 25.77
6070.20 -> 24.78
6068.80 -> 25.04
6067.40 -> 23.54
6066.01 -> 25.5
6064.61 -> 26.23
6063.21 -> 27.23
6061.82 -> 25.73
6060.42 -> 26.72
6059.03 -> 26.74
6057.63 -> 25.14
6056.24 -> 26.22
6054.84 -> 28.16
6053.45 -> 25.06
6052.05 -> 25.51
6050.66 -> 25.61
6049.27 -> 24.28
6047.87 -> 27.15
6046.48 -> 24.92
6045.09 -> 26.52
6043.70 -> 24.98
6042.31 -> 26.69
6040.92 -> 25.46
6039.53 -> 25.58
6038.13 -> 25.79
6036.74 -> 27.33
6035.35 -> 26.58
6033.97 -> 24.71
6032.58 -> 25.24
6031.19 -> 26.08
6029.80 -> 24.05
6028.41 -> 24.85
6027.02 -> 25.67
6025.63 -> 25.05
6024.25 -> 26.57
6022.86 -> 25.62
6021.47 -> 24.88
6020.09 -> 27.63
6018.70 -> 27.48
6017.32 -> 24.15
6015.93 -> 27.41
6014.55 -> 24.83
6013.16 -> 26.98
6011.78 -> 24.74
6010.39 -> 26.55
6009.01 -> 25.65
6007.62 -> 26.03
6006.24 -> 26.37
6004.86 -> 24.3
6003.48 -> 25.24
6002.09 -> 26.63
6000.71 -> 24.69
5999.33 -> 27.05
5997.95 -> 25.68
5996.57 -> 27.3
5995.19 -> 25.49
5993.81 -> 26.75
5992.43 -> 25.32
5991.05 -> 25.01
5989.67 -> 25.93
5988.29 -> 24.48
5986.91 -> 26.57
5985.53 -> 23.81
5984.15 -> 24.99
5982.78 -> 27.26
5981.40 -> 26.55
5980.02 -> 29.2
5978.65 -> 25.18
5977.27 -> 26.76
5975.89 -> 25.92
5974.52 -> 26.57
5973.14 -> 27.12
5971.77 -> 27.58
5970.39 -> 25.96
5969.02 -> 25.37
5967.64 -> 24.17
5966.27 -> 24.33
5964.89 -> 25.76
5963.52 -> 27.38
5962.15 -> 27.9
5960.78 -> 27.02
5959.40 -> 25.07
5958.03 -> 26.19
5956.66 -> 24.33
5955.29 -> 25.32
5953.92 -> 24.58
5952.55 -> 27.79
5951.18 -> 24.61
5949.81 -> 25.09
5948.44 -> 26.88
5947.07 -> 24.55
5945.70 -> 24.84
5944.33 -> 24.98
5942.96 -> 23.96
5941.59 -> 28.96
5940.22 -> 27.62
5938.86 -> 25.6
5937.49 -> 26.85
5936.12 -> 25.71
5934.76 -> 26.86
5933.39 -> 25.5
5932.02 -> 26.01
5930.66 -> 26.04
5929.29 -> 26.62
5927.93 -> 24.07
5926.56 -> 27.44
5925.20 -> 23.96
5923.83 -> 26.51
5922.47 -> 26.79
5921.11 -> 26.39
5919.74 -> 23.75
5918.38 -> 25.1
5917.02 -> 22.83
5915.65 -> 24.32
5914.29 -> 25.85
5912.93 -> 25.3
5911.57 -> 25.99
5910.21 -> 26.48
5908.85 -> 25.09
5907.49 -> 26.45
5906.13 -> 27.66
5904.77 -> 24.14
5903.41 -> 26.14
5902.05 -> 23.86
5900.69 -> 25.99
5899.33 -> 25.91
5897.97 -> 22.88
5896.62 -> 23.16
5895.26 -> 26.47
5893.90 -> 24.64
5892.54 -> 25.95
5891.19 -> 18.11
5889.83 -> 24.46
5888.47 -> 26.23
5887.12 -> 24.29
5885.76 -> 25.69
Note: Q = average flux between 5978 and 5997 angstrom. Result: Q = 26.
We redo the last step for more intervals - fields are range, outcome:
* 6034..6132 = 25.5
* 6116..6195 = 24.9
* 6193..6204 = 24.7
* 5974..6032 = 25.9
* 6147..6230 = 24.7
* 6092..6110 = 25.5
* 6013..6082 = 25.7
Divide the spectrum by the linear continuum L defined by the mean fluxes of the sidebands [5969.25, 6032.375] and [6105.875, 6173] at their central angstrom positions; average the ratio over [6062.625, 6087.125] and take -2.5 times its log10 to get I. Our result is 0.001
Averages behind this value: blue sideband 25.9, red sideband 24.8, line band 25.3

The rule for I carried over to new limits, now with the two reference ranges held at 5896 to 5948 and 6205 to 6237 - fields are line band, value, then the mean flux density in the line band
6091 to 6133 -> -0.02 mag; 25.4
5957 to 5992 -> -0.03 mag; 26.1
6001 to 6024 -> -0.03 mag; 25.9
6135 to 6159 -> -0.02 mag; 25.1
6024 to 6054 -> -0.02 mag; 25.6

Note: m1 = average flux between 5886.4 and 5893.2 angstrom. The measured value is 23.8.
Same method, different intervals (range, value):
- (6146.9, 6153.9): 26.4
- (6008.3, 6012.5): 25.6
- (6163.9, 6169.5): 23.6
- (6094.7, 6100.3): 25.9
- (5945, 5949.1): 25.4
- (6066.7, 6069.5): 24.3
